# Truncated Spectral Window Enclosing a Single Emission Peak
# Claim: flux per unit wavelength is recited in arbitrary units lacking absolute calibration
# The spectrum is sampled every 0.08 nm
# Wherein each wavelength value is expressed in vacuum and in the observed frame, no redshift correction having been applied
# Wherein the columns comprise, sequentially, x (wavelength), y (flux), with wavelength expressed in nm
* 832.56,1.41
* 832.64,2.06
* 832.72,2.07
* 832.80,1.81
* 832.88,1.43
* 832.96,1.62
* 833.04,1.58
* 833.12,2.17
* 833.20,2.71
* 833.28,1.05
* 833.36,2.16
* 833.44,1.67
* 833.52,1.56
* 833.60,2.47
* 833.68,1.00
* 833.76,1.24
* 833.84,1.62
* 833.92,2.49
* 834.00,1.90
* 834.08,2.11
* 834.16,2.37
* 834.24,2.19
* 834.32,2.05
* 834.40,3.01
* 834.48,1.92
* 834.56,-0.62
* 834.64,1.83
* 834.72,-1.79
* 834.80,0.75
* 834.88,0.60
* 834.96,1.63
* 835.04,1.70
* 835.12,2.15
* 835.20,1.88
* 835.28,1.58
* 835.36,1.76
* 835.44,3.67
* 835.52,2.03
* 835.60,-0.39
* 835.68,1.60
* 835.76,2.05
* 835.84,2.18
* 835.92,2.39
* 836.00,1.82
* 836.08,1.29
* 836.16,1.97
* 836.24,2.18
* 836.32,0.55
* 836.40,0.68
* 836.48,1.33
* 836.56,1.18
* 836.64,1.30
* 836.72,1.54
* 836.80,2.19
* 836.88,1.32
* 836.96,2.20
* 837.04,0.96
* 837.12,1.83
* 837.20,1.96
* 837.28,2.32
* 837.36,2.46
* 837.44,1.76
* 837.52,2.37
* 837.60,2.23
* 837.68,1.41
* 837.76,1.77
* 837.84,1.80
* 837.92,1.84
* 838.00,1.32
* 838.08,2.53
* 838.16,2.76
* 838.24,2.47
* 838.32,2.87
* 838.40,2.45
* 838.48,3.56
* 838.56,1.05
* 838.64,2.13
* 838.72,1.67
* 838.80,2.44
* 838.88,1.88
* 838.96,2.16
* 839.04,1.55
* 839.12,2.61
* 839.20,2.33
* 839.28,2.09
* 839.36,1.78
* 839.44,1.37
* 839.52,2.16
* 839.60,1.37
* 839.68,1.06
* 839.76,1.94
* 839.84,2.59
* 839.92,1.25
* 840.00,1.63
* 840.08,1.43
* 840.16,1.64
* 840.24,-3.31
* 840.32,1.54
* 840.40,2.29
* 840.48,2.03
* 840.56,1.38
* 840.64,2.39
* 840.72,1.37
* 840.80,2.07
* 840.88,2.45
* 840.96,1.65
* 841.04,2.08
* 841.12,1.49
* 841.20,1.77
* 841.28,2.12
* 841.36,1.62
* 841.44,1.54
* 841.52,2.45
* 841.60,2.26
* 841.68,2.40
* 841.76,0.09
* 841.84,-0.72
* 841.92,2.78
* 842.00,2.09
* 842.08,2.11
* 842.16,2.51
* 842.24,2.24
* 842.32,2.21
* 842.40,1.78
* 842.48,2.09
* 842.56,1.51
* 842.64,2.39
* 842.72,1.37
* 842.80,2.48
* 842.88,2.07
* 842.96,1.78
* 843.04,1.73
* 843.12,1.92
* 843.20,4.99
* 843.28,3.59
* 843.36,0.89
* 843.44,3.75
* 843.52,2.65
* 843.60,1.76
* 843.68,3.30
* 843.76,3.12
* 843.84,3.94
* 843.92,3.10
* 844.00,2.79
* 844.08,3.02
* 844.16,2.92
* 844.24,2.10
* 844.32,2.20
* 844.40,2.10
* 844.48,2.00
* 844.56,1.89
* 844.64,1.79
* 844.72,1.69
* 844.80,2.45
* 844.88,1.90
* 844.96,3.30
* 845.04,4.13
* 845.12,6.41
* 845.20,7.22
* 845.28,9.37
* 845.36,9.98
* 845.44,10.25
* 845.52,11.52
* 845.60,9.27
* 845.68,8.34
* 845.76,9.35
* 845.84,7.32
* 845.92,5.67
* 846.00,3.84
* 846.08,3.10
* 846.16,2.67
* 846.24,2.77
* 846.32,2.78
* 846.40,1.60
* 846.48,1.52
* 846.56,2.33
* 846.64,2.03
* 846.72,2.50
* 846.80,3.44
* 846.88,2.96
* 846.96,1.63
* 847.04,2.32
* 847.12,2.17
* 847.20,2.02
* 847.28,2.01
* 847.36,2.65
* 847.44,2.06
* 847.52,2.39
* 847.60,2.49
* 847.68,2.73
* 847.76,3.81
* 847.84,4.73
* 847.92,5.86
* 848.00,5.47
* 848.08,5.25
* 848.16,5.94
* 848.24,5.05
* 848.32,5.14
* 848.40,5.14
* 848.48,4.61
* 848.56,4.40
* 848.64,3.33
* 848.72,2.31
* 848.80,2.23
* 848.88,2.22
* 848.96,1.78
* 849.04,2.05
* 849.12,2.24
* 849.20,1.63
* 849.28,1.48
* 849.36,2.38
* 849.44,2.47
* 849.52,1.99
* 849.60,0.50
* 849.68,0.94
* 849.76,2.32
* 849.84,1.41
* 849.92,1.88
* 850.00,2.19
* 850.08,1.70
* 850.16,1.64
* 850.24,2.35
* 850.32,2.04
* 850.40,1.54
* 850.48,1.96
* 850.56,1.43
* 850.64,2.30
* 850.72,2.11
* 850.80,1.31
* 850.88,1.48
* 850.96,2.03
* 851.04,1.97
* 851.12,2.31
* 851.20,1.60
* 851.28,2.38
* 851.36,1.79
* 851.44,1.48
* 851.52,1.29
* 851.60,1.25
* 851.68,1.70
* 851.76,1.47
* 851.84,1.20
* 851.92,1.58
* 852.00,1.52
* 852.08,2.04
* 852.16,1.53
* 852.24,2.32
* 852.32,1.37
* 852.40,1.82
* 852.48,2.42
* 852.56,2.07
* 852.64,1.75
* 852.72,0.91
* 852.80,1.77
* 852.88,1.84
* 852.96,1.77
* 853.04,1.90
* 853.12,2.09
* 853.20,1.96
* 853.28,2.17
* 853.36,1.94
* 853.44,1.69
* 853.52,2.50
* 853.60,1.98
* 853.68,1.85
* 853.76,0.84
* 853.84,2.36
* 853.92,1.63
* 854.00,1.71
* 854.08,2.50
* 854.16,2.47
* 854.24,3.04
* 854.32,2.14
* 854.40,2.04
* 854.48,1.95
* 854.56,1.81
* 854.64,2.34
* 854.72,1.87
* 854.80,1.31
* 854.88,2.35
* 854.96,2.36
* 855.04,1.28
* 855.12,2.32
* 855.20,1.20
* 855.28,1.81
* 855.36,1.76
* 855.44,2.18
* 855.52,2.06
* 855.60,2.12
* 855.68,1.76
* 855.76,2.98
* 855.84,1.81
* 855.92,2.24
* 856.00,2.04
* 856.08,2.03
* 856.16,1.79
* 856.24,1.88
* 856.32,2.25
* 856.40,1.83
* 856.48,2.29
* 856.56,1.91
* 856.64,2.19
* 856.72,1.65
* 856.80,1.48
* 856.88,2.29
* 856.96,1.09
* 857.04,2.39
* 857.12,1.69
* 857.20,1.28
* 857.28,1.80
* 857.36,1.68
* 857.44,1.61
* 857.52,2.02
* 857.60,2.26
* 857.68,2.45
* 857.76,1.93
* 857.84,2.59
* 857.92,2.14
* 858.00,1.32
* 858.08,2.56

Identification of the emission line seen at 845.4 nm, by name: Halpha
